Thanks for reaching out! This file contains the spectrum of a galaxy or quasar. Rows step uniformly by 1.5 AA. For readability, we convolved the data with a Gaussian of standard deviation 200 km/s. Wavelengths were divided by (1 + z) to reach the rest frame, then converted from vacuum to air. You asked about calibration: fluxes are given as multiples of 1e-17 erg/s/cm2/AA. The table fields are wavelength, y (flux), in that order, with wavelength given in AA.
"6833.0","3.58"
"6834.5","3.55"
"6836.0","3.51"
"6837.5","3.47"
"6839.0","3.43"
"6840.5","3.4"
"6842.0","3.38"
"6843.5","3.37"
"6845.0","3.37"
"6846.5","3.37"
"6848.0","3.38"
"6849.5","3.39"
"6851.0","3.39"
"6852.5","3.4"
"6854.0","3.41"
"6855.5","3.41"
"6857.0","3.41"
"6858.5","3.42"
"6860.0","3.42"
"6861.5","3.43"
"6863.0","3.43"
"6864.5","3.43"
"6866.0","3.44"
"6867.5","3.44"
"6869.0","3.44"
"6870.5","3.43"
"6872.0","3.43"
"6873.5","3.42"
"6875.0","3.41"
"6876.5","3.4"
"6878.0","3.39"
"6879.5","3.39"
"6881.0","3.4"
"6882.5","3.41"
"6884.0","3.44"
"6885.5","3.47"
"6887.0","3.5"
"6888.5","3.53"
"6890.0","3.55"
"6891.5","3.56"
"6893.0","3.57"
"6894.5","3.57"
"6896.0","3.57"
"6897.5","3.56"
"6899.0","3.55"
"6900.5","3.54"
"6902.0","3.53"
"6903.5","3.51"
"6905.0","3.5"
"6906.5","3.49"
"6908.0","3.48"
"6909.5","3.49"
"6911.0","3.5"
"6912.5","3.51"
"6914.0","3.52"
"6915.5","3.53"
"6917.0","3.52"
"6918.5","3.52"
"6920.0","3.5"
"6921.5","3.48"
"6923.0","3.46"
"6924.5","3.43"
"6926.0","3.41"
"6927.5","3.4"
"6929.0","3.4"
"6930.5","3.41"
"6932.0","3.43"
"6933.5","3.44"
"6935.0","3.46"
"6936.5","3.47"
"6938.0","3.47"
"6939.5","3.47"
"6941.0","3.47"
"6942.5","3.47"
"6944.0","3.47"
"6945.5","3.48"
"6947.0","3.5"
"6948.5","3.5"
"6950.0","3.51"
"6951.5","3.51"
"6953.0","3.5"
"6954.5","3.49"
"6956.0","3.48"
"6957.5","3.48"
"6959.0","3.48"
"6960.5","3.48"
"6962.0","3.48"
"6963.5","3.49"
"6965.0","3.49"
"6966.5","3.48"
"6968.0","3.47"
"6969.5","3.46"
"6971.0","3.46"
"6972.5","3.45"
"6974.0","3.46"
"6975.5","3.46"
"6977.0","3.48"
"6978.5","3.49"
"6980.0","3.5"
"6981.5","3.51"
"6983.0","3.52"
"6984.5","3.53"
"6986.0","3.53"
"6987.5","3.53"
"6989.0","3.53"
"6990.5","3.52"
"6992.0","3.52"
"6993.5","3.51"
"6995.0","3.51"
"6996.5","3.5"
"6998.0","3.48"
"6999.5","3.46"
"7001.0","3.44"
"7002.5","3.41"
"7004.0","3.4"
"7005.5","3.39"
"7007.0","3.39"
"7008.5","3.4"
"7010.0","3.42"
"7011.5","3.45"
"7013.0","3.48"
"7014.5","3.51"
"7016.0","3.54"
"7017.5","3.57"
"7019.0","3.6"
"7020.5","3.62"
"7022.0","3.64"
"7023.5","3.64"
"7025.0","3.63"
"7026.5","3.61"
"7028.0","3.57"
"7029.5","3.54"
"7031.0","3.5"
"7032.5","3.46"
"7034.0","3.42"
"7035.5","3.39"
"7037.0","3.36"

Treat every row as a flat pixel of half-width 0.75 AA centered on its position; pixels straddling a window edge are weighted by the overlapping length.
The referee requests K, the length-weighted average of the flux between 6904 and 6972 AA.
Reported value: 3.48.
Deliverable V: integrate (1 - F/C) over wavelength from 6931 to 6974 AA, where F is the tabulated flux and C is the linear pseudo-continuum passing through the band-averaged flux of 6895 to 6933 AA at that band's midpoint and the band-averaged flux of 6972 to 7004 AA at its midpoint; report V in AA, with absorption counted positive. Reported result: 0.2 AA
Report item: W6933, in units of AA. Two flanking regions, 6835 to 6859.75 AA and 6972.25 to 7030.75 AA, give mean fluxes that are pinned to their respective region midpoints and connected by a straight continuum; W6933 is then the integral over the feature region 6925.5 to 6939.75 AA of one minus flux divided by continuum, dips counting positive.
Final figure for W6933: 0.1 AA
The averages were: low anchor 3.41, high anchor 3.51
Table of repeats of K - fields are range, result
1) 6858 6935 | 3.47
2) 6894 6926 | 3.51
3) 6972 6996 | 3.5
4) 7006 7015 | 3.44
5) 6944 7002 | 3.49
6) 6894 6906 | 3.54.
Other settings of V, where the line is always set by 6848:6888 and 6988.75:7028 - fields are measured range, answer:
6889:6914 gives -0.6 AA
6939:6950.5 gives -0.1 AA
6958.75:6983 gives 0.0 AA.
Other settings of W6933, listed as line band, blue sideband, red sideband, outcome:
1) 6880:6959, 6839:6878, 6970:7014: -1.1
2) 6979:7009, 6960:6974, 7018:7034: 0.3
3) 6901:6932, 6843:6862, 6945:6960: -0.2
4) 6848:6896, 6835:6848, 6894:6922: 0.3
